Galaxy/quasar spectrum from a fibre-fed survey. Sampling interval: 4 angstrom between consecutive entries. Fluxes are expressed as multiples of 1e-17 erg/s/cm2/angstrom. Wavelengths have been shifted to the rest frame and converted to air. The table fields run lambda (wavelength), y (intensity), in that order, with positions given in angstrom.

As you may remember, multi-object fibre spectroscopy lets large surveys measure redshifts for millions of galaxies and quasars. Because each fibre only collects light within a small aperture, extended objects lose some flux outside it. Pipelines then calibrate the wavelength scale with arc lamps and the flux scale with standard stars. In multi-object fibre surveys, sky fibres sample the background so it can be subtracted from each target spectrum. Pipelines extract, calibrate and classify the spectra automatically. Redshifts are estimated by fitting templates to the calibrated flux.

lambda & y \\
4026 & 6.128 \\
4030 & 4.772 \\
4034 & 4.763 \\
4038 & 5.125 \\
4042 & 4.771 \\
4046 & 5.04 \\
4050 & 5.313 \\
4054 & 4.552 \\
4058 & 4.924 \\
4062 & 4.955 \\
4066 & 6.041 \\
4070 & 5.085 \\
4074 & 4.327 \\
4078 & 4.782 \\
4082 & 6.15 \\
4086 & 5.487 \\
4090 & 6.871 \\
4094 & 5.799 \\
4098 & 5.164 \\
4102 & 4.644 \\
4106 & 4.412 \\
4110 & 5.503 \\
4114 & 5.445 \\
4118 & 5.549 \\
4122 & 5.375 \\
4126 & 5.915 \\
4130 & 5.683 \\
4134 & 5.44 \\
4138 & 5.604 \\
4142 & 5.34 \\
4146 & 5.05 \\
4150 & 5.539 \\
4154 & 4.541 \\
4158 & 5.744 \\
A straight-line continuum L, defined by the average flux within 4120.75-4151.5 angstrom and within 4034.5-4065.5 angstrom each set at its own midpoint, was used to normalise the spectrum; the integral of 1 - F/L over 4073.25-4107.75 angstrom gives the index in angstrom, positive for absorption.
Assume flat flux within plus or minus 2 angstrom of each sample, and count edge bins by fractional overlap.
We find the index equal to -0.69 angstrom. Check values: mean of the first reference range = 5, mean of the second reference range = 5.5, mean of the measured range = 5.33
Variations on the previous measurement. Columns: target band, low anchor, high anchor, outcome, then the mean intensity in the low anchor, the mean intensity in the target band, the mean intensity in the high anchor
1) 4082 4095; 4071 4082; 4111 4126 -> -2.60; 4.89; 6.09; 5.52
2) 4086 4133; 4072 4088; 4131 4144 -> -1.34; 5.19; 5.49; 5.48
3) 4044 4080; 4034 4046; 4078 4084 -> 2.22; 4.93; 5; 5.69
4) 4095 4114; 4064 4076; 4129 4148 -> 0.90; 5.15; 5.03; 5.41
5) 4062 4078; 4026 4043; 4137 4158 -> 0.01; 5.01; 5.08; 5.25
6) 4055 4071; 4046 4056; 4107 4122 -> -0.56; 4.95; 5.22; 5.41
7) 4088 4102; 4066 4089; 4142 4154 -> -1.26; 5.32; 5.76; 5.18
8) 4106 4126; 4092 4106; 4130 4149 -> -0.71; 5.09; 5.41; 5.4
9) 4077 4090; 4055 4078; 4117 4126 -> -1.39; 5.02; 5.74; 5.55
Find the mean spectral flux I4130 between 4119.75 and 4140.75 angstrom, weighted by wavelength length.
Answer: 5.59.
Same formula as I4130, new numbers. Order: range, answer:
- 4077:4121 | 5.45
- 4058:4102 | 5.4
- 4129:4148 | 5.41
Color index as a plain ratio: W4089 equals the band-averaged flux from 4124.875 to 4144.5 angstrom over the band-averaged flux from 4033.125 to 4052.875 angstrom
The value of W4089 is 1.1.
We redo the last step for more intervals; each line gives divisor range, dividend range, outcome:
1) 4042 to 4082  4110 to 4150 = 1.09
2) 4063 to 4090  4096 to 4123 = 0.95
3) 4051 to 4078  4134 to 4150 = 1.08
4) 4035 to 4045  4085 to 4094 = 1.25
